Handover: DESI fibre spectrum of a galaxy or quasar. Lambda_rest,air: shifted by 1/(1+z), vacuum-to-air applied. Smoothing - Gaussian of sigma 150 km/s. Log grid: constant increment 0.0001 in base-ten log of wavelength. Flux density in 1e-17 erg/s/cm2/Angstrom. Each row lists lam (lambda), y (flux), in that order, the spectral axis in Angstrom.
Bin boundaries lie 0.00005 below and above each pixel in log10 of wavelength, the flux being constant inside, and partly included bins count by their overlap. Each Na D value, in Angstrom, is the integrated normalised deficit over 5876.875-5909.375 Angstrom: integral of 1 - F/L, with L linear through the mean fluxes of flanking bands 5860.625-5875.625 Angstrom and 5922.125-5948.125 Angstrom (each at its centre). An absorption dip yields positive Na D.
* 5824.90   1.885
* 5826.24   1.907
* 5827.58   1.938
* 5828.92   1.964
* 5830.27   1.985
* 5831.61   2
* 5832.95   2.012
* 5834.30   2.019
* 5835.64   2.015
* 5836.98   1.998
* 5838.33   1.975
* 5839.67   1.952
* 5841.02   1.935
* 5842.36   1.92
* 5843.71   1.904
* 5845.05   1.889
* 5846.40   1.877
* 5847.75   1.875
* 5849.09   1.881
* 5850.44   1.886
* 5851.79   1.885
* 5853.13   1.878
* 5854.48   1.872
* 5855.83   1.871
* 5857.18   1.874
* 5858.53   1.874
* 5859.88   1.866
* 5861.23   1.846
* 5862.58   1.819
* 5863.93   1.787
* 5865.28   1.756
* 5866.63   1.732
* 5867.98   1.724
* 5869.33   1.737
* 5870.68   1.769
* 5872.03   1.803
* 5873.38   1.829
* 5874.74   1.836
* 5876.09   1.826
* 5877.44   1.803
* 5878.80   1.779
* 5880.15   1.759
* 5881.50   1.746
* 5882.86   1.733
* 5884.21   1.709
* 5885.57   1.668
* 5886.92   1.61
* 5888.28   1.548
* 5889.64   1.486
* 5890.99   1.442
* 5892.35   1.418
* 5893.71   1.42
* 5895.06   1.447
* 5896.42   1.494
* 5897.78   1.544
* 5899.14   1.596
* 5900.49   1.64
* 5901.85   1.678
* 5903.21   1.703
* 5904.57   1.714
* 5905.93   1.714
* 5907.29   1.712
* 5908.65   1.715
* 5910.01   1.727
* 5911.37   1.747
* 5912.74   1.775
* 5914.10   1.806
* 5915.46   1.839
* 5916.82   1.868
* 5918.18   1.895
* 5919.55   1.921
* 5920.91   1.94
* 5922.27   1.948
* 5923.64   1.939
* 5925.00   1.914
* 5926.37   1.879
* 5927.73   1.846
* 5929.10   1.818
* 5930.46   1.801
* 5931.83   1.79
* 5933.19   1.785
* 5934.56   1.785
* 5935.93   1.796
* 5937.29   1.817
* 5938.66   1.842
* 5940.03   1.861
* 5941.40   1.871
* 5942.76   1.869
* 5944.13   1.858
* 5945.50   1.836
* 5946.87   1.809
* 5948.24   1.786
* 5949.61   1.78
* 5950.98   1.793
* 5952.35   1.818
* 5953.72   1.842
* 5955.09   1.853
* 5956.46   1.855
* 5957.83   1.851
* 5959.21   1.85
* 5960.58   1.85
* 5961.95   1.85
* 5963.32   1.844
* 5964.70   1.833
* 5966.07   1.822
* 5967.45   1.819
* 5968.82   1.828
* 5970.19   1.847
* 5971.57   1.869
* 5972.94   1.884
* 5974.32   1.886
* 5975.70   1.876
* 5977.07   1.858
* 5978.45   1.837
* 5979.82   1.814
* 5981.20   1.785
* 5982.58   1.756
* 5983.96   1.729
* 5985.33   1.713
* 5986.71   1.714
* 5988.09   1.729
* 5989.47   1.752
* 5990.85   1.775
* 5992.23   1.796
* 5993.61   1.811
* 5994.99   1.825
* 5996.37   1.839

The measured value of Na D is 3.2 Angstrom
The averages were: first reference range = 1.79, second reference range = 1.84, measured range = 1.63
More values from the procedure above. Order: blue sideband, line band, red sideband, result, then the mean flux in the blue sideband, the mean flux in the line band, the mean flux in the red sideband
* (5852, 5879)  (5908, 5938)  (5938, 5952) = -0.1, 1.82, 1.83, 1.83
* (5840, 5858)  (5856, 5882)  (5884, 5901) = -1.1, 1.89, 1.8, 1.53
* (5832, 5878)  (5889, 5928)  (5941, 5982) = 2.9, 1.87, 1.72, 1.84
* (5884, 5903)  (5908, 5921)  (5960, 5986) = -1.6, 1.55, 1.82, 1.83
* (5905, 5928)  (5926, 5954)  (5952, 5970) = 0.2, 1.83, 1.82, 1.84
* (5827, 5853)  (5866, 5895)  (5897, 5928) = 2.7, 1.94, 1.68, 1.78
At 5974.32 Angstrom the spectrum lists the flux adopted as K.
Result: 1.886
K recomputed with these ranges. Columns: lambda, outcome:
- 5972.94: 1.884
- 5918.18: 1.895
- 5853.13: 1.878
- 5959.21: 1.85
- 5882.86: 1.733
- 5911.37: 1.747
